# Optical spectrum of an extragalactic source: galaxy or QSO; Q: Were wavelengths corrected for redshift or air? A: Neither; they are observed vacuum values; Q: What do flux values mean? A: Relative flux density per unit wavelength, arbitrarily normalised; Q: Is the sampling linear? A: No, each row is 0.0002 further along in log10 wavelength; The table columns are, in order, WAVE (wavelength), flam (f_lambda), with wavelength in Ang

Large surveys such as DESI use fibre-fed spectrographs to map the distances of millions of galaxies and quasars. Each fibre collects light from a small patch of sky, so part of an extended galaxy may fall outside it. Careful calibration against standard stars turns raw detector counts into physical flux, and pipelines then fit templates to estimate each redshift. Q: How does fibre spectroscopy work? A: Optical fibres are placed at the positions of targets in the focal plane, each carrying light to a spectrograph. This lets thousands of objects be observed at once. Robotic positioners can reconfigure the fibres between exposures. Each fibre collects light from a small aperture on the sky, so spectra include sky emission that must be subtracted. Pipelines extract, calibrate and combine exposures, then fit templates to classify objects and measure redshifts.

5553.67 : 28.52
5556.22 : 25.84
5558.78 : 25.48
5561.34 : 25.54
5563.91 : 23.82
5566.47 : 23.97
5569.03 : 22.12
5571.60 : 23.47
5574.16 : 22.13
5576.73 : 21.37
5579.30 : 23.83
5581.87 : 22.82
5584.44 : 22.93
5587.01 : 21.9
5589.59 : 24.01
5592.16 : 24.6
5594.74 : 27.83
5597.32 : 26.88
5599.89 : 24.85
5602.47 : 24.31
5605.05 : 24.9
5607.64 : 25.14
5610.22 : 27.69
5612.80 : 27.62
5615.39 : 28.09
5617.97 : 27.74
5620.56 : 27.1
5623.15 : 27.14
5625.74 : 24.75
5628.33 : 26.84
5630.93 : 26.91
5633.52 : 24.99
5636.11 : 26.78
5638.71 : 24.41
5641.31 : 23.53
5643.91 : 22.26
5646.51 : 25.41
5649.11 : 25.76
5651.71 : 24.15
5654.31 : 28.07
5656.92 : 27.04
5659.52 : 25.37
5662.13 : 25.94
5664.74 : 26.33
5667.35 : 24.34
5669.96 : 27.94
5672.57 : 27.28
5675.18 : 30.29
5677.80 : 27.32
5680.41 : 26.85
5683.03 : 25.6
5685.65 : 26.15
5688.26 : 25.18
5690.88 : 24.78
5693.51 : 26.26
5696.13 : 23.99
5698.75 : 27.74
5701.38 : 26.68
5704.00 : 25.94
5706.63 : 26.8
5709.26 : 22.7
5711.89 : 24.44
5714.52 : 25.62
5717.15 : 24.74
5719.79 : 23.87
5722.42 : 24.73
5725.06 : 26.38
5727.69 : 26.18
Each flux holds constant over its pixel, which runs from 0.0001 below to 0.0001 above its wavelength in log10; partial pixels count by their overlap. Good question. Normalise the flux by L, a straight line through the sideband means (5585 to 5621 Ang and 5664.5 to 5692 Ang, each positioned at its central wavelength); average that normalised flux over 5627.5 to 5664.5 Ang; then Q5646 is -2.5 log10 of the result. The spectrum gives 0.03 mag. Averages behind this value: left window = 25.8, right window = 26.6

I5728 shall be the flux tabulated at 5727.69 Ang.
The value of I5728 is 26.18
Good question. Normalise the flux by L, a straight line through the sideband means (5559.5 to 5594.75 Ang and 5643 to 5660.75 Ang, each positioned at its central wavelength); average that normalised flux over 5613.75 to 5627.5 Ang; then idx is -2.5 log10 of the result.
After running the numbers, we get -0.10 mag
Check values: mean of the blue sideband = 23.5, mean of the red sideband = 25.5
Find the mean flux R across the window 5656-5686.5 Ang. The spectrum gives 26.7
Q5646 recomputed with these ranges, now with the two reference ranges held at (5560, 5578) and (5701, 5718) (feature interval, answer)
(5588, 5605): -0.08 mag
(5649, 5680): -0.09 mag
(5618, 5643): -0.08 mag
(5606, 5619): -0.14 mag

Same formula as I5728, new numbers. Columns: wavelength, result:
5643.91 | 22.26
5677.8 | 27.32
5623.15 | 27.14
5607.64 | 25.14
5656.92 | 27.04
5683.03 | 25.6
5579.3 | 23.83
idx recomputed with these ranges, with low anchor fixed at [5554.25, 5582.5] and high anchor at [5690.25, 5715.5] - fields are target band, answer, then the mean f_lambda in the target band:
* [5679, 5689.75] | -0.029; 26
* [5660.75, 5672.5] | -0.050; 26.2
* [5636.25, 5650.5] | 0.013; 24.5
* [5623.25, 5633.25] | -0.068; 26.2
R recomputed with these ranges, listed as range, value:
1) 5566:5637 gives 25.1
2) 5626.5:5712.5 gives 25.9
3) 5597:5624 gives 26.5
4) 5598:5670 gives 25.9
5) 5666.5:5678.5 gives 27.6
